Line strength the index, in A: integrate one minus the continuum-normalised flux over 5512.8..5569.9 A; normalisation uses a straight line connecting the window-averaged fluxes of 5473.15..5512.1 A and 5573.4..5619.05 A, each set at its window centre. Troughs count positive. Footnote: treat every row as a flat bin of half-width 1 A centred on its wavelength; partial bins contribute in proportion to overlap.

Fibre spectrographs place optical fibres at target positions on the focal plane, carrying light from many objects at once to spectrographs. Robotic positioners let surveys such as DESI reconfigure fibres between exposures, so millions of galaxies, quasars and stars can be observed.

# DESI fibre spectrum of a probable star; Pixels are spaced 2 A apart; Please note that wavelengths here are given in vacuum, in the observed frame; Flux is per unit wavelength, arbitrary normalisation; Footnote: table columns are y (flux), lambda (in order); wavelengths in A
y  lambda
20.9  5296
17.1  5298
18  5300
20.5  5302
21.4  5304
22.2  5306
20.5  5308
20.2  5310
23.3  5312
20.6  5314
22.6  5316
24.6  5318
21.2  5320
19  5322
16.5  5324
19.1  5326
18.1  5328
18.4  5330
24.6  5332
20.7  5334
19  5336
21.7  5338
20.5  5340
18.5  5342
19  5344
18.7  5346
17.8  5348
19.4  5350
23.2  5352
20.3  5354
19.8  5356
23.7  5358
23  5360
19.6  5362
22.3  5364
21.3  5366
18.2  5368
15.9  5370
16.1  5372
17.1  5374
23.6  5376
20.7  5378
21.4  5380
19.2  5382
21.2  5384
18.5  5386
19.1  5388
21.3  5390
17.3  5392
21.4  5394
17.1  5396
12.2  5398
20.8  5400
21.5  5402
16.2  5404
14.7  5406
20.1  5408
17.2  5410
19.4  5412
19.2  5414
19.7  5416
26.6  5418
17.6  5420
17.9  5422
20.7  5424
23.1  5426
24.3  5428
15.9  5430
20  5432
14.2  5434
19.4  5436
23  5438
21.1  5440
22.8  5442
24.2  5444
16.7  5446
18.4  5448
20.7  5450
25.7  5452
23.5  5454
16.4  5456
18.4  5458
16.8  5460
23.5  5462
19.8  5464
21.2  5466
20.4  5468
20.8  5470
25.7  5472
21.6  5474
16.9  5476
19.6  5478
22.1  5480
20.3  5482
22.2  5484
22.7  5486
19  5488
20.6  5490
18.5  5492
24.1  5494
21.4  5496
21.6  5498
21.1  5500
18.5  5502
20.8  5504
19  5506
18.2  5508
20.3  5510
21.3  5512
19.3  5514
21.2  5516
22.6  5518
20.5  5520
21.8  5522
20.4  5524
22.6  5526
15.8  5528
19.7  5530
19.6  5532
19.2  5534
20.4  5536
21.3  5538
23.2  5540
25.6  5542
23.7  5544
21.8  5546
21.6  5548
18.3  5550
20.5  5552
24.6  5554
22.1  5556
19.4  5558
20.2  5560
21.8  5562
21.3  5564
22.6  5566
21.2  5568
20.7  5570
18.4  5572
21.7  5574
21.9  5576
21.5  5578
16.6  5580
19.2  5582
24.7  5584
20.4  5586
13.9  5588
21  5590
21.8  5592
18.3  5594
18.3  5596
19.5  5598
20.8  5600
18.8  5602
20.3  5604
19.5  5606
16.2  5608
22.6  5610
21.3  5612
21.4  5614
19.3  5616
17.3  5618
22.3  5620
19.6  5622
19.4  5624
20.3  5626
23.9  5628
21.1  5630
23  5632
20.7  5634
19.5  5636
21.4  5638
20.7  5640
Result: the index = -2.8 A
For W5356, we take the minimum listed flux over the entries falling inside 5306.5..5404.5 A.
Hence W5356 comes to 12.2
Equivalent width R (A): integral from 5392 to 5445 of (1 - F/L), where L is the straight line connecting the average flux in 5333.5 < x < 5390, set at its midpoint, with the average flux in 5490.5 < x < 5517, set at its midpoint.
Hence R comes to 1.5 A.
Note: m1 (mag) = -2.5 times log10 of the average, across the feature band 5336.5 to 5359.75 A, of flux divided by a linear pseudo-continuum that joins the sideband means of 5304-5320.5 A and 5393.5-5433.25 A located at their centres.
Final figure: 0.03 mag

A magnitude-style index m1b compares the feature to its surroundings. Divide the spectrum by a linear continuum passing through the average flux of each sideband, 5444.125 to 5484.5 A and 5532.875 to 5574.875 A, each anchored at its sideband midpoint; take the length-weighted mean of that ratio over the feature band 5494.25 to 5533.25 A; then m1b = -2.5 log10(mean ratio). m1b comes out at 0.04 mag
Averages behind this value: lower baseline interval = 20.6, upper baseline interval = 21.4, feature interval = 20.4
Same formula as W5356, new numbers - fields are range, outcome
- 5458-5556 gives 15.8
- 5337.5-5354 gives 17.8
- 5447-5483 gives 16.4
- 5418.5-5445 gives 14.2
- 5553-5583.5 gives 16.6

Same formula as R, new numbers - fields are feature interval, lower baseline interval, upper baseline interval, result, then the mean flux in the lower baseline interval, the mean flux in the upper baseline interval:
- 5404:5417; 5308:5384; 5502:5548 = 1.4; 20.3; 20.8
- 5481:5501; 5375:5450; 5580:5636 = -1.3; 19.7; 20.1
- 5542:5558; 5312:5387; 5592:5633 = -1.3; 20.2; 20.2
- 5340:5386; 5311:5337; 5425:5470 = 1.3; 20.6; 20.4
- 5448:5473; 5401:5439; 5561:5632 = -1.6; 19.5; 20.3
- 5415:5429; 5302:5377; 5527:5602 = -0.7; 20.3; 20.6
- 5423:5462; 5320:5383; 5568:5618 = -0.9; 19.9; 19.9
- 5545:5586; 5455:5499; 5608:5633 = -0.6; 20.6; 20.8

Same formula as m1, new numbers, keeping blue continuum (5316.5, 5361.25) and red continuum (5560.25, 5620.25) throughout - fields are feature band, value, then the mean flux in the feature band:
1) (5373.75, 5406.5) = 0.06 mag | 19.1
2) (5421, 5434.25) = 0.03 mag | 19.7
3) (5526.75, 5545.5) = -0.04 mag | 21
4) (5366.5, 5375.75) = 0.15 mag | 17.6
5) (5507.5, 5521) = -0.02 mag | 20.6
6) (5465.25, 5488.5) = -0.05 mag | 21.1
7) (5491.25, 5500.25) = -0.06 mag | 21.4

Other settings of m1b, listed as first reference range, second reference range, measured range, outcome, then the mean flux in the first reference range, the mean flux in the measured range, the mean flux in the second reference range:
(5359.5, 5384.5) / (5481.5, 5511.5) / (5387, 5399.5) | 0.10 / 19.9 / 18.2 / 20.6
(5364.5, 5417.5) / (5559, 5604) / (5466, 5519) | -0.06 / 19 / 20.8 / 20.2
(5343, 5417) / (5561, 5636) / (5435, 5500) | -0.06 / 19.4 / 20.9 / 20.3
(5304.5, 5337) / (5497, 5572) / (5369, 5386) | 0.07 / 20.7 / 19.3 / 20.9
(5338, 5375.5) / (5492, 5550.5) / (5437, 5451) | -0.03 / 19.8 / 21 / 20.8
